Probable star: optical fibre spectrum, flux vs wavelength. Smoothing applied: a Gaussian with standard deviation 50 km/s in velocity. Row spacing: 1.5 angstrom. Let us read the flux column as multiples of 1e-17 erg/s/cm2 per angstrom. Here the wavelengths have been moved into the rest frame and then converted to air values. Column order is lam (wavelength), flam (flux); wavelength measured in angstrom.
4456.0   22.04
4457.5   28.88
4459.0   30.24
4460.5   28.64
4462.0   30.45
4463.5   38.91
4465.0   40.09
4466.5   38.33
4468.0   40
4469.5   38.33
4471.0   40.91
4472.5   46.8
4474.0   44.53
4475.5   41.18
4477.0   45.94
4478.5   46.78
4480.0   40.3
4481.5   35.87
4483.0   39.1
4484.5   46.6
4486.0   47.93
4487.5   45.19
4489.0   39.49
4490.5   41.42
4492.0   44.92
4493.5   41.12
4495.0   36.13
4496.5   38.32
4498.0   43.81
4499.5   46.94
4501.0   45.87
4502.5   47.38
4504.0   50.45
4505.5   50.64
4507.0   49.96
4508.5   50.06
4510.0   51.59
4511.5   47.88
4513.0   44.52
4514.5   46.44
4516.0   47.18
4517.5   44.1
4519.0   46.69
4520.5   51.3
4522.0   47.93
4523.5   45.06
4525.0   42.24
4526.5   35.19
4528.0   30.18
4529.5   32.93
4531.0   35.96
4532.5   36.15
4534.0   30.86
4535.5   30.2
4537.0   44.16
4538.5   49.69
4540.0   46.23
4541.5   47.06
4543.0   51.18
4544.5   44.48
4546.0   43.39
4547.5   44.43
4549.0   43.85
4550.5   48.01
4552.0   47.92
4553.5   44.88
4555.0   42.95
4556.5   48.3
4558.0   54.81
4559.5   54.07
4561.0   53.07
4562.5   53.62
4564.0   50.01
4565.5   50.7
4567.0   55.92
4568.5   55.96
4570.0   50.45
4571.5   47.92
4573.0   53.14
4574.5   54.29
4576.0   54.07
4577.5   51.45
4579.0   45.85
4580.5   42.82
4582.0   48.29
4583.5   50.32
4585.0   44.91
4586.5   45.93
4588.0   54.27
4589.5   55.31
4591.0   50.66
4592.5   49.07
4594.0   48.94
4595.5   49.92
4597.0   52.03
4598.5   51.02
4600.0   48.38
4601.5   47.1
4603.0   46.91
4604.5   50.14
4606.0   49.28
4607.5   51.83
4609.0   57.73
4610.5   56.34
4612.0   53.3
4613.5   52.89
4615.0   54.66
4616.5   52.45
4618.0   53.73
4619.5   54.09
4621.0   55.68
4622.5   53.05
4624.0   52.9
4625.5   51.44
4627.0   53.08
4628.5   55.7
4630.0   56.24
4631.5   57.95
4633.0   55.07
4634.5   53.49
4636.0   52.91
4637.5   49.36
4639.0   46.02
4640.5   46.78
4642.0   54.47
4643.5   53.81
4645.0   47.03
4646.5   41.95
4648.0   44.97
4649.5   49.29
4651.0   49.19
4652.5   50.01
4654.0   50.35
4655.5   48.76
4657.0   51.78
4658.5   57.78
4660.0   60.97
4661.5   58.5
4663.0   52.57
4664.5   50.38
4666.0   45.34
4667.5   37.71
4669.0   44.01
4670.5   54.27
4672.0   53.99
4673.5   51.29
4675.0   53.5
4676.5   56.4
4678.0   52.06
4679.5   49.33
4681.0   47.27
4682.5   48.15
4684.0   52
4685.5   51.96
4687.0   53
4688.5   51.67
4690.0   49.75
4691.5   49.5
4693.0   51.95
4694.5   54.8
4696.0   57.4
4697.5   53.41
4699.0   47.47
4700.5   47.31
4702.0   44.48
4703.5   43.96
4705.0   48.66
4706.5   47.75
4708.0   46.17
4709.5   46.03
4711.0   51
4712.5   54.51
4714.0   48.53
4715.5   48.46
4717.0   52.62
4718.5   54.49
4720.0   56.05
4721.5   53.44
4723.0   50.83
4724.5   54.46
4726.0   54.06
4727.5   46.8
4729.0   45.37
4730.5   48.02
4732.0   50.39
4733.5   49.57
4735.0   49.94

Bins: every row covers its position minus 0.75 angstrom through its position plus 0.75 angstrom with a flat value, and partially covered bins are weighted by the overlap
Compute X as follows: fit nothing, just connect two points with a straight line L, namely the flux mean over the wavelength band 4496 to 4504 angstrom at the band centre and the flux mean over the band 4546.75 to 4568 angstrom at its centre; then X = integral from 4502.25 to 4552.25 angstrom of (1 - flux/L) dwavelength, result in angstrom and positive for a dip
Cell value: 3.2 angstrom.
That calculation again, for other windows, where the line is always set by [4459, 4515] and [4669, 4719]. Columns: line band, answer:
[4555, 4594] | -4.0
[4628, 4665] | -2.3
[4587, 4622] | -3.5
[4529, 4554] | 1.3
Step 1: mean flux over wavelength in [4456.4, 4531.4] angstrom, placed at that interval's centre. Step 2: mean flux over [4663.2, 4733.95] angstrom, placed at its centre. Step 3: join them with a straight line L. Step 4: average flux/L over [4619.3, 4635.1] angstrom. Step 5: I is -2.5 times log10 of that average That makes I -0.15 mag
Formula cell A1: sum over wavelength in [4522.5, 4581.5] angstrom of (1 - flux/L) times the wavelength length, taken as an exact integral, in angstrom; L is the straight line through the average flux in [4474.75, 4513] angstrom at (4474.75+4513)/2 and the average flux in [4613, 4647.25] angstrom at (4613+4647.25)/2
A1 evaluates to 2.5 angstrom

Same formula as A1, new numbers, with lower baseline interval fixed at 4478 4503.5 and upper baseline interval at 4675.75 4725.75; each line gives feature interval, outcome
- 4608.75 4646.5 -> -3.9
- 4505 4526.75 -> -1.6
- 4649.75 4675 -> -0.9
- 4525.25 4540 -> 2.5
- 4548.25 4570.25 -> -2.4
